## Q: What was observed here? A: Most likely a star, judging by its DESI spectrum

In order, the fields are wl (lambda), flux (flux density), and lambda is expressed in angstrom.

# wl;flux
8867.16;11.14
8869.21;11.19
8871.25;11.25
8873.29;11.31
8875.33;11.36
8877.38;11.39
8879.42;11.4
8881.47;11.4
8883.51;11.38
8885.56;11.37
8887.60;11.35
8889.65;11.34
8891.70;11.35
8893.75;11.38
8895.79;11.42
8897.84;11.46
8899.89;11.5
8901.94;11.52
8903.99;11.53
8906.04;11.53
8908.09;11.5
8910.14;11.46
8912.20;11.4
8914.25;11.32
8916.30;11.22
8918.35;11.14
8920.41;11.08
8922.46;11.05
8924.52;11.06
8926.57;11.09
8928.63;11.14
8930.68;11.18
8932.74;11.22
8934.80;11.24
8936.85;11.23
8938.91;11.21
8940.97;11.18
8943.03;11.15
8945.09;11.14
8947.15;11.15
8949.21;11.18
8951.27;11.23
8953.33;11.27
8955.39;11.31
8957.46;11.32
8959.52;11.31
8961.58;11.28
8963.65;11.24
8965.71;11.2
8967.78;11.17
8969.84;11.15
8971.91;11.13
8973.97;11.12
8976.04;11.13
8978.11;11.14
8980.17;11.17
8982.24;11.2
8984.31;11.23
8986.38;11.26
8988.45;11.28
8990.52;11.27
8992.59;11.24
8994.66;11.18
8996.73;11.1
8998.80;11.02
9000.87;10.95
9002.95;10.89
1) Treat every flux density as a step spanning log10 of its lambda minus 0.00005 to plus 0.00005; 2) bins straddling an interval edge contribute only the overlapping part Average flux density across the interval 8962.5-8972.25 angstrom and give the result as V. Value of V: 11.2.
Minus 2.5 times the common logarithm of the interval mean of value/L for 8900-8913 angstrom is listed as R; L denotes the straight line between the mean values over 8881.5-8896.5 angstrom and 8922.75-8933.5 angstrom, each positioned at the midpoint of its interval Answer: -0.02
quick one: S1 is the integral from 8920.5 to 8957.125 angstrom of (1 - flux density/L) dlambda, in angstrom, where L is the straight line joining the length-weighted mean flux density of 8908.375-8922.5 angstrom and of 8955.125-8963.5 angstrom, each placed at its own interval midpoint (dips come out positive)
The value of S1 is 0.3 angstrom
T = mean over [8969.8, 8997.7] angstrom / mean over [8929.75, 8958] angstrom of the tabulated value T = 1.00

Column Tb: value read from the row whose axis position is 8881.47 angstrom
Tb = 11.4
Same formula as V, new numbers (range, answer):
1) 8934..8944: 11.2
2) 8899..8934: 11.3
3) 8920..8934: 11.1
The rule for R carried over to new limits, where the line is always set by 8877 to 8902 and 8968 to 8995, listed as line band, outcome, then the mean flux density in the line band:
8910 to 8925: 0.013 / 11.2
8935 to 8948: 0.010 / 11.2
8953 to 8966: -0.003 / 11.3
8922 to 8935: 0.017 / 11.1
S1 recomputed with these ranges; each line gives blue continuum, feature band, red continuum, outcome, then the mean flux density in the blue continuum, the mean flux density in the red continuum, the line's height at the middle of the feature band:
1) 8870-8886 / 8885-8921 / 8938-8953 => -0.3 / 11.4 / 11.2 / 11.3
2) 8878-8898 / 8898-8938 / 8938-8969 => 0.1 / 11.4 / 11.2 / 11.3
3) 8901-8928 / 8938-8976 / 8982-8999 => 0.1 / 11.3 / 11.2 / 11.2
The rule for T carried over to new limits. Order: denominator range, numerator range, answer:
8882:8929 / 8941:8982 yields 0.99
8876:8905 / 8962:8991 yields 0.98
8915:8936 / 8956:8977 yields 1.00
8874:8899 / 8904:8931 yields 0.99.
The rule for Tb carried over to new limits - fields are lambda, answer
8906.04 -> 11.53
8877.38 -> 11.39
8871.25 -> 11.25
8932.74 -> 11.22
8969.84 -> 11.15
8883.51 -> 11.38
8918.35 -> 11.14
